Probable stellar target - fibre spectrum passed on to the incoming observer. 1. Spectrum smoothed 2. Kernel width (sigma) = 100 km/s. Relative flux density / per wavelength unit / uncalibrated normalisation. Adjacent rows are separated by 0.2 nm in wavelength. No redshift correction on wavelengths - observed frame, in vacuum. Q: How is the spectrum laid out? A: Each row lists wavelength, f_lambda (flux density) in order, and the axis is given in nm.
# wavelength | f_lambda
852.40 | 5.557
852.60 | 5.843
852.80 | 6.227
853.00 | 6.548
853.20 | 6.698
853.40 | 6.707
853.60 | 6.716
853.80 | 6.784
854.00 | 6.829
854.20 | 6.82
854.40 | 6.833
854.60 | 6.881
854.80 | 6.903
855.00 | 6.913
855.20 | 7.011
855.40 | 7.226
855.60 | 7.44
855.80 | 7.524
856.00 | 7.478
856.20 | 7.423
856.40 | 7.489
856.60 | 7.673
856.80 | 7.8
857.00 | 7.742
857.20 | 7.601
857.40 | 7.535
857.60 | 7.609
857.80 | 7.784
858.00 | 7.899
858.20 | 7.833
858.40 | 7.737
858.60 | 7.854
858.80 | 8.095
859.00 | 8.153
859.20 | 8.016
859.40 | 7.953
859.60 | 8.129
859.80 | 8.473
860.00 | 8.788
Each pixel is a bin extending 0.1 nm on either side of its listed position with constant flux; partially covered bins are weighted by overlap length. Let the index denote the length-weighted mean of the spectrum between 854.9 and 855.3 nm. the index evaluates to 6.96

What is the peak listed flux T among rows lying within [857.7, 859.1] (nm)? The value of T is 8.153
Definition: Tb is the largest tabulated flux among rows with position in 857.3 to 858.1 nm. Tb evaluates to 7.899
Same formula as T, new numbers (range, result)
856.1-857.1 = 7.8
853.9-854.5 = 6.833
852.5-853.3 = 6.698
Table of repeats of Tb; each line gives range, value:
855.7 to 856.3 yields 7.524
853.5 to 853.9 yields 6.784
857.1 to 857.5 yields 7.601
